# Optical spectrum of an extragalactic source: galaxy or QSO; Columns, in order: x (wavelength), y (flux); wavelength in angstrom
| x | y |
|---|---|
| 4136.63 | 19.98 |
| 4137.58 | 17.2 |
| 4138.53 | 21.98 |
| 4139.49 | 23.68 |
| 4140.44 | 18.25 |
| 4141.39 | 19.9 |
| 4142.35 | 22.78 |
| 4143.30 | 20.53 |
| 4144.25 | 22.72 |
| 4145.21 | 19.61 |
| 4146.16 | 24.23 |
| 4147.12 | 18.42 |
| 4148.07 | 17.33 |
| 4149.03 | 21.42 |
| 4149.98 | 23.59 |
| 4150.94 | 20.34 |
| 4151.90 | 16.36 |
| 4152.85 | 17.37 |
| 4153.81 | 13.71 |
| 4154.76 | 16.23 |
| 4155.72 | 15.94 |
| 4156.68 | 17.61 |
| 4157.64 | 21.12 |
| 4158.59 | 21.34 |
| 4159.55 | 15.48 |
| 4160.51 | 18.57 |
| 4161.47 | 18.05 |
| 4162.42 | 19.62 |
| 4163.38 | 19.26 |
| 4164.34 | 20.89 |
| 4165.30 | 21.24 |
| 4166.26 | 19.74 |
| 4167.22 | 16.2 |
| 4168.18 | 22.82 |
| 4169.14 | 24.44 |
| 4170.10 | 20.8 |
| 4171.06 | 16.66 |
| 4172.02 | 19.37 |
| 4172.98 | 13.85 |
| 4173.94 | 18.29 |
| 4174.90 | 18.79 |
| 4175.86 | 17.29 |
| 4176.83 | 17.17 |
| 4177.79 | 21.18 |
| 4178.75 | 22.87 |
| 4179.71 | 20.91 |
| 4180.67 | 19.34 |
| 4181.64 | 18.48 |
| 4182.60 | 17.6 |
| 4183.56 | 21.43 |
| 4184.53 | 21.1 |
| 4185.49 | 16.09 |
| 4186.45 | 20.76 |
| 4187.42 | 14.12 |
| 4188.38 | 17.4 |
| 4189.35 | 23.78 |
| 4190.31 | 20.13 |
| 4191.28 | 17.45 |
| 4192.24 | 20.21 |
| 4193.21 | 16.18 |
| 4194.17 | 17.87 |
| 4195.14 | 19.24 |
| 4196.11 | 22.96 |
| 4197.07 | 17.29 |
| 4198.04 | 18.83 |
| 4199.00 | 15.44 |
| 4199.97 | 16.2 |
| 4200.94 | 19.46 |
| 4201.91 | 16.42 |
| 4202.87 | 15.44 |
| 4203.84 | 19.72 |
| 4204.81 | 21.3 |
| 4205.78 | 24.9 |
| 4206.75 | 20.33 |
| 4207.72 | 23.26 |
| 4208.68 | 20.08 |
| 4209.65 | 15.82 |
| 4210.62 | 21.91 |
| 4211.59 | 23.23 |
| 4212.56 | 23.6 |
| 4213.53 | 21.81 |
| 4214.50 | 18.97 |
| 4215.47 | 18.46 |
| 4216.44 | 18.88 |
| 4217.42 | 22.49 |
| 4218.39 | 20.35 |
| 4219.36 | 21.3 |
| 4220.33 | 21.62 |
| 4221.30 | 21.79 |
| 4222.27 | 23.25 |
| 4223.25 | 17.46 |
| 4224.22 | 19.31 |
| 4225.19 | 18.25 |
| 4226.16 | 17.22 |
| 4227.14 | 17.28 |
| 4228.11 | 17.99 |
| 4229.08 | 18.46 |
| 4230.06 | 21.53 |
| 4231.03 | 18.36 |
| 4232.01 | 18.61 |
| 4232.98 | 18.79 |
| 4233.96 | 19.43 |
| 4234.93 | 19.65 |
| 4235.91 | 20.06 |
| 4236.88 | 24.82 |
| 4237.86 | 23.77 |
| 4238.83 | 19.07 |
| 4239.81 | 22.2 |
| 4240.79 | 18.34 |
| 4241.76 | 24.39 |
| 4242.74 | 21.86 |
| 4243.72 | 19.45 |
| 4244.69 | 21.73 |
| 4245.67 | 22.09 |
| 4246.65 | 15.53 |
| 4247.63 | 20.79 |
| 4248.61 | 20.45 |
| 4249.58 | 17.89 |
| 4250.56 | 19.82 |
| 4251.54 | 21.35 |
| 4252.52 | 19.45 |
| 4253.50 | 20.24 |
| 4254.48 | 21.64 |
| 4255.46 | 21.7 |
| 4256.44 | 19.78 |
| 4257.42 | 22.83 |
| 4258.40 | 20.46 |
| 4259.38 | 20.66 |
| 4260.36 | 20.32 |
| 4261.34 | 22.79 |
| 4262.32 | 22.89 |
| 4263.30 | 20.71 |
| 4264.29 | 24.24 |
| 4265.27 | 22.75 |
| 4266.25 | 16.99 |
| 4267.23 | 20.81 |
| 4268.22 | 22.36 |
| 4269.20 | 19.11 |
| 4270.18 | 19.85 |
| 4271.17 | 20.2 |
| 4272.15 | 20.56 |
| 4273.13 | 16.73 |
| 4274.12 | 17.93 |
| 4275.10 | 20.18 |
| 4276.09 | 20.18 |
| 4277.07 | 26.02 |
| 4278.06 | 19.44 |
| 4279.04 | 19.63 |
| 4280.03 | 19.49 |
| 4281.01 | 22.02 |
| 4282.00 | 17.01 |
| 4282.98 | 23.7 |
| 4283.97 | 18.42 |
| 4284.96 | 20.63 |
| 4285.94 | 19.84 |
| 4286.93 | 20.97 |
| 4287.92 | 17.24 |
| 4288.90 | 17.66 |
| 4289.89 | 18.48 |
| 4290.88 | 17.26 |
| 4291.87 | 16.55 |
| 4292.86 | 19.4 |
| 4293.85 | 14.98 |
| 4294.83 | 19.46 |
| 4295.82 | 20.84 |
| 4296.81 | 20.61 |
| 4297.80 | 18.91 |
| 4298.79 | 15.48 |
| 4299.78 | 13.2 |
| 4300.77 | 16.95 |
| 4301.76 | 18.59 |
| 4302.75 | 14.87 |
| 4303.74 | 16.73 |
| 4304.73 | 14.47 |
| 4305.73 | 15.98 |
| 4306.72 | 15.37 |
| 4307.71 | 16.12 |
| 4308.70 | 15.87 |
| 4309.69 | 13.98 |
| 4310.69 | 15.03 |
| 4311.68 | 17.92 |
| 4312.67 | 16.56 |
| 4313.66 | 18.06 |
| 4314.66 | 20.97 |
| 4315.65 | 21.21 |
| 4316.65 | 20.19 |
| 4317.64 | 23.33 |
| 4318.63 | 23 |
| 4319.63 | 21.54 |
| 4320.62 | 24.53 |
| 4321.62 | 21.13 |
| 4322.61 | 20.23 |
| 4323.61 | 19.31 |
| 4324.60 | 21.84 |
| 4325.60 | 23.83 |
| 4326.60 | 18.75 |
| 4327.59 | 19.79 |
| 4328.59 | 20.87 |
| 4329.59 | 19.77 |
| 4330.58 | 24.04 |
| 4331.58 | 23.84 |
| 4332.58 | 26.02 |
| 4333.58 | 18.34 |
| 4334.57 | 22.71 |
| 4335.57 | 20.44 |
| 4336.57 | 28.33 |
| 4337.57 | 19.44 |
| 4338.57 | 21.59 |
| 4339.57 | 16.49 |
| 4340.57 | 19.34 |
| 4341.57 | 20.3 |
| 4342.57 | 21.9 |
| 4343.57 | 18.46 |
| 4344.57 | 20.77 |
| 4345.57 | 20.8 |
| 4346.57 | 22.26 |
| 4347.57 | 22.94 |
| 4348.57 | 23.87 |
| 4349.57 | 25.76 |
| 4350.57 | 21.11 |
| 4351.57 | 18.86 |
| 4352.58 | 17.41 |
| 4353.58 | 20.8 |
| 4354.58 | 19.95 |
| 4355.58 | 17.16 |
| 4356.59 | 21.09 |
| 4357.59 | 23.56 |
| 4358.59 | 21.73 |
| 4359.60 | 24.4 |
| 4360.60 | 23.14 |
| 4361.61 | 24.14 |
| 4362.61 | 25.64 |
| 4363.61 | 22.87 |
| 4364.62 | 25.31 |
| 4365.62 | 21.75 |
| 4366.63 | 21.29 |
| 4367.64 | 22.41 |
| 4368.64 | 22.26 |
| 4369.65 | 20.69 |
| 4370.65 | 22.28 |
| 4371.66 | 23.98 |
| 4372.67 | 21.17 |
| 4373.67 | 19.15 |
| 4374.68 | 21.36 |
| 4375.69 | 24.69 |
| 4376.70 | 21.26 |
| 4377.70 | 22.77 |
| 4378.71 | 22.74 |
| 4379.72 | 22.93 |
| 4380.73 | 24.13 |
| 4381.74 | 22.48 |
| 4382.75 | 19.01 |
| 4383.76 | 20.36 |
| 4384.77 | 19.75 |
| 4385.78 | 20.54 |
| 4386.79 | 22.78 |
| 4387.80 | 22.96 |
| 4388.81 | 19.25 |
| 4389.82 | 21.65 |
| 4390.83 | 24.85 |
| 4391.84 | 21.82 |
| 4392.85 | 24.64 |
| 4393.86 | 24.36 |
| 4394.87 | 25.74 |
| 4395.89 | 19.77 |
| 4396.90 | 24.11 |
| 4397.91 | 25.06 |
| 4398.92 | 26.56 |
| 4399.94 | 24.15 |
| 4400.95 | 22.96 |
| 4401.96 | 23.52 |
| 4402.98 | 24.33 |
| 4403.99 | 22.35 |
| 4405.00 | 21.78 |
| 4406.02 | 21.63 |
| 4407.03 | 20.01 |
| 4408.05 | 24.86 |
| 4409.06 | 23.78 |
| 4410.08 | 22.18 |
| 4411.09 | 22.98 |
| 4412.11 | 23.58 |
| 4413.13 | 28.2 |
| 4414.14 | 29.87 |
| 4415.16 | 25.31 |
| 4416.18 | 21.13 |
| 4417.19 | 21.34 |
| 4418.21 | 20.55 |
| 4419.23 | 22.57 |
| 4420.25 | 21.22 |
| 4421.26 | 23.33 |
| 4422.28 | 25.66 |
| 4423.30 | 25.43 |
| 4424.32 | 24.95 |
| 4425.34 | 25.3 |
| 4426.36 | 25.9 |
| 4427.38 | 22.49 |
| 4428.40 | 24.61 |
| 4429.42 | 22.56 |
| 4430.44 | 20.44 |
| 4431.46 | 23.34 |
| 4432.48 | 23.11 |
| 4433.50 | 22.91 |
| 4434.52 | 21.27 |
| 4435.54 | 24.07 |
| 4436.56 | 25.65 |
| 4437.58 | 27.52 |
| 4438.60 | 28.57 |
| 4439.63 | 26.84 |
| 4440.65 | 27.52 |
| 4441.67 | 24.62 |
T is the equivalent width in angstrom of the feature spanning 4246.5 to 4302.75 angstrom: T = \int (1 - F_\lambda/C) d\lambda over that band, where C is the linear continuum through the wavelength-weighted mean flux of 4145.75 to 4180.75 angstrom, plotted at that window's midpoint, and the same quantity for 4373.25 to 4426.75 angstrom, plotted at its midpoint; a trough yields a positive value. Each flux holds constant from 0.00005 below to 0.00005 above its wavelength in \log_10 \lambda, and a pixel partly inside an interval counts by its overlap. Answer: 3.4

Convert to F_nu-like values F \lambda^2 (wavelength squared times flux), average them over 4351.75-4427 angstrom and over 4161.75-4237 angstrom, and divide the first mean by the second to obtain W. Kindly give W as 1.27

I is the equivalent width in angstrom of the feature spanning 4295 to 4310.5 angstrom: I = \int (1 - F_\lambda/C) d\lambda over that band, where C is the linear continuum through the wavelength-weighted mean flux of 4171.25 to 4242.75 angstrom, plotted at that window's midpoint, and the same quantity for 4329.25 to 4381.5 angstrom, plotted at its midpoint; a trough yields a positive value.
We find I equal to 3.3 angstrom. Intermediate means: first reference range 19.6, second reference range 21.9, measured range 16.6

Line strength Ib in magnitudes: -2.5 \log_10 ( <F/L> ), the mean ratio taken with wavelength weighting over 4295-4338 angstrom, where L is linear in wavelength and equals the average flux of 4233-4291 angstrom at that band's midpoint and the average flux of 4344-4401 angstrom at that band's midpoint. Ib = 0.10 mag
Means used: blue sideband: 20.4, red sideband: 22.3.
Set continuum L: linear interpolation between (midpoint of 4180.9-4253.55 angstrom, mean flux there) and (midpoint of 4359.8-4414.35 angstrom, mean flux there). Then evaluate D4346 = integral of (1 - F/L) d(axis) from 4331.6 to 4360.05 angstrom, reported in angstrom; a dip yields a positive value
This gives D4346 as 1.1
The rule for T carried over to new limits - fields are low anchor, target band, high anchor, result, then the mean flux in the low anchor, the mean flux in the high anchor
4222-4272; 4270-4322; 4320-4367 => 5.6 angstrom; 20.4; 21.7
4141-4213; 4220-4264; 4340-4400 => -0.2 angstrom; 19.3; 22.1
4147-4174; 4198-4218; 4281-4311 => -1.6 angstrom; 18.8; 17.6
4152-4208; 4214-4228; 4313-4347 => -0.1 angstrom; 18.9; 21.2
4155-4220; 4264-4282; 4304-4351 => -0.3 angstrom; 19.4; 20.4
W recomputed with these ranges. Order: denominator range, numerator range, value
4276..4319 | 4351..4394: 1.23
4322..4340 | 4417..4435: 1.13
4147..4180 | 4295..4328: 1.05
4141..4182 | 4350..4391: 1.24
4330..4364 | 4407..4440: 1.14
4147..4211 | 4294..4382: 1.17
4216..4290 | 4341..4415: 1.18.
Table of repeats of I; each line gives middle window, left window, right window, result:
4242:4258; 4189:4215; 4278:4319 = -1.3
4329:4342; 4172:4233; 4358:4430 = 0.2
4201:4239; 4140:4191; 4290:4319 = -3.0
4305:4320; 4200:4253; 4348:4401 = 2.2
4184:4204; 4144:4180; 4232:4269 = 1.4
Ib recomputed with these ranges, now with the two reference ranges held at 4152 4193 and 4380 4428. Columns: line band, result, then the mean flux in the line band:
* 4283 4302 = 0.16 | 18.3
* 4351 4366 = 0.03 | 21.9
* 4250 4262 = -0.03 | 20.9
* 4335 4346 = 0.07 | 20.7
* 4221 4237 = 0.03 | 19.4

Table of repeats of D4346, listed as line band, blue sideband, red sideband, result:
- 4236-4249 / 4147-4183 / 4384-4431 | -0.5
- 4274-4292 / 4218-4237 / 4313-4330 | 0.7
